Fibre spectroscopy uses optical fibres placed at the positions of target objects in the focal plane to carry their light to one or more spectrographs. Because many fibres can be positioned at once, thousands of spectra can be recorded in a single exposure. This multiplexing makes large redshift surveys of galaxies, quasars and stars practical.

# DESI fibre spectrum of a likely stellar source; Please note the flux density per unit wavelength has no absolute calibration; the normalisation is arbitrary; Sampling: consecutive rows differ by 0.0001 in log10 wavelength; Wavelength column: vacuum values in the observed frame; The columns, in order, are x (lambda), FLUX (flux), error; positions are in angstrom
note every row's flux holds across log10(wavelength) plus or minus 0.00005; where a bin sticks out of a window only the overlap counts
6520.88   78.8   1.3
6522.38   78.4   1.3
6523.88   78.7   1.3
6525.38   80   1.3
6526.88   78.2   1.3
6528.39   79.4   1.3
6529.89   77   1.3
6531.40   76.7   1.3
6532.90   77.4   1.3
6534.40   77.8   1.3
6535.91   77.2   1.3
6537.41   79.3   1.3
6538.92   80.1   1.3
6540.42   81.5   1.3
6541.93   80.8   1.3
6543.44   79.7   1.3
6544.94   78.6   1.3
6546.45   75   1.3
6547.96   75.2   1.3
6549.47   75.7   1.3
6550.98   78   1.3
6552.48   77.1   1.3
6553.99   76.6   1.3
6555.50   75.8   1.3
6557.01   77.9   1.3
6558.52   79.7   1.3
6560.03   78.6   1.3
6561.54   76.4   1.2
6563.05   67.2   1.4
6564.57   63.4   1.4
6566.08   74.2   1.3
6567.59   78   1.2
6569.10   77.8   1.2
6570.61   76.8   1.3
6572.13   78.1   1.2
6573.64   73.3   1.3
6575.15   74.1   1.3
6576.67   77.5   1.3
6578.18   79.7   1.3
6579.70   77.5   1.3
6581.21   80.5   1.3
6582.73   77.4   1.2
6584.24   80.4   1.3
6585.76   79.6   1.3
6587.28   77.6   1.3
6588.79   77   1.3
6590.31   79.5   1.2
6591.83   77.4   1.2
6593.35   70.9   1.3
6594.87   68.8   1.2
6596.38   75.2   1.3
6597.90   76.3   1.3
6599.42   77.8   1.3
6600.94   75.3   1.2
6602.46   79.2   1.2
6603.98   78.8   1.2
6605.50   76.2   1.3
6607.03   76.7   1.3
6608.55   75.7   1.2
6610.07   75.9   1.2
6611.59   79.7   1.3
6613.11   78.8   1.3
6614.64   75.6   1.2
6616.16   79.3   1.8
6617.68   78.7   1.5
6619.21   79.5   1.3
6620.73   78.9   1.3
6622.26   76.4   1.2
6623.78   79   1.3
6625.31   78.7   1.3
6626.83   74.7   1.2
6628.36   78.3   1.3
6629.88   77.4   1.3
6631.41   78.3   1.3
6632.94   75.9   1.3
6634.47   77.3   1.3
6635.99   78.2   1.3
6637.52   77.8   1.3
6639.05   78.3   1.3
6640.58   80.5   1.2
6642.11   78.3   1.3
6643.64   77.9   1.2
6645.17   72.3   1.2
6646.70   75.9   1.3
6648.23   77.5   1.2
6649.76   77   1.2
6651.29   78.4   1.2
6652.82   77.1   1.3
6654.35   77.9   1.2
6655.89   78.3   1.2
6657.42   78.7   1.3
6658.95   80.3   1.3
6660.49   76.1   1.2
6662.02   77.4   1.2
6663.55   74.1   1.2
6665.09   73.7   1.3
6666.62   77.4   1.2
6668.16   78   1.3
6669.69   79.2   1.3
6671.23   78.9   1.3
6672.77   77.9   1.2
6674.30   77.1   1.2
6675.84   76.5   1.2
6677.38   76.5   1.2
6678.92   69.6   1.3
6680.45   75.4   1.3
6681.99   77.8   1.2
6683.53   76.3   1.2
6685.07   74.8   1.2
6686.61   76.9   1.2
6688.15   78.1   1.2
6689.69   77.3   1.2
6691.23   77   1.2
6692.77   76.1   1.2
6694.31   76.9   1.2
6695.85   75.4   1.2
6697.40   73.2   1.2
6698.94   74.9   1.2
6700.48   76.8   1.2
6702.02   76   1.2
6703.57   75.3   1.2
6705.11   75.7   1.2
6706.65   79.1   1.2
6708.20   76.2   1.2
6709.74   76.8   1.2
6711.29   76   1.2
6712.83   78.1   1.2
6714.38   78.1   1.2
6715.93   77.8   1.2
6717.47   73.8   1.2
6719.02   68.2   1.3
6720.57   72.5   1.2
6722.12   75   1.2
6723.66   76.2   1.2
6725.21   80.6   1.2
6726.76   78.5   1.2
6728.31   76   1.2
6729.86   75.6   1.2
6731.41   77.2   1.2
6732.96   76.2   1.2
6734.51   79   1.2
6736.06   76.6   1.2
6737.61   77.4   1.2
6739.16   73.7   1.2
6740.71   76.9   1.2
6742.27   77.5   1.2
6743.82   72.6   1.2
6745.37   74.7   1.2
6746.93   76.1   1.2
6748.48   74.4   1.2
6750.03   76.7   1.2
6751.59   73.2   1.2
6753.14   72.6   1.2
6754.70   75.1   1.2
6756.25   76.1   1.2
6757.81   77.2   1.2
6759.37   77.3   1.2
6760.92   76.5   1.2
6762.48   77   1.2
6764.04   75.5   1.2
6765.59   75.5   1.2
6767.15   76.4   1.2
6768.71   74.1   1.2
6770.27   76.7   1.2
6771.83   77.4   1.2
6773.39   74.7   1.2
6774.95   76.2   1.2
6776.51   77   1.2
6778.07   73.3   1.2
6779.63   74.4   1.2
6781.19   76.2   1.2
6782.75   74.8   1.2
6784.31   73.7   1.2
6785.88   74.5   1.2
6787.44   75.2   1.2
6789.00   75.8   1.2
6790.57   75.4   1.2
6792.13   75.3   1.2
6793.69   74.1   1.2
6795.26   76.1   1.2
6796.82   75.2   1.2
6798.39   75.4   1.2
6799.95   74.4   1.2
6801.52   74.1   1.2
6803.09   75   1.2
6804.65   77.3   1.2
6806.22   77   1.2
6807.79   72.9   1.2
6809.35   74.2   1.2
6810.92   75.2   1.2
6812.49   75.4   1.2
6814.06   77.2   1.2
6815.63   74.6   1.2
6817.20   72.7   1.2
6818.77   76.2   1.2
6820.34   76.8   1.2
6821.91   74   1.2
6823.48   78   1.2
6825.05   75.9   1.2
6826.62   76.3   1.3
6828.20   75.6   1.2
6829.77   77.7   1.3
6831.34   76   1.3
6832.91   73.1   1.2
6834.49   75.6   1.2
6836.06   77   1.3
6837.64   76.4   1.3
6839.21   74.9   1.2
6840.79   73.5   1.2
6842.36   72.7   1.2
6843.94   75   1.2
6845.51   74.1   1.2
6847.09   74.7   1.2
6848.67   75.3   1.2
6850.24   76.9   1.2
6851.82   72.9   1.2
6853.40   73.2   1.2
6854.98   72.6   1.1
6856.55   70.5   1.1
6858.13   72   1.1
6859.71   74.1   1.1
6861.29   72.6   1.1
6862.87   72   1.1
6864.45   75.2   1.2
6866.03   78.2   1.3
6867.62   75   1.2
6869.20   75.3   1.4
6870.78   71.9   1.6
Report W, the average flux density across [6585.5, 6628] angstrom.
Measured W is 77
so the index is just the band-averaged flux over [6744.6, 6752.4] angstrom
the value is 75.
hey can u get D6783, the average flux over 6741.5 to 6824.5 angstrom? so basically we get 75.4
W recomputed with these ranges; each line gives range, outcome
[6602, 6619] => 77.7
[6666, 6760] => 76.1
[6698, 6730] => 76.1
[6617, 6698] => 77.1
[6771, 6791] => 75.3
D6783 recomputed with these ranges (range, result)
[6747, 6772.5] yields 75.7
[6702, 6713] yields 76.6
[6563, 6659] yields 77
